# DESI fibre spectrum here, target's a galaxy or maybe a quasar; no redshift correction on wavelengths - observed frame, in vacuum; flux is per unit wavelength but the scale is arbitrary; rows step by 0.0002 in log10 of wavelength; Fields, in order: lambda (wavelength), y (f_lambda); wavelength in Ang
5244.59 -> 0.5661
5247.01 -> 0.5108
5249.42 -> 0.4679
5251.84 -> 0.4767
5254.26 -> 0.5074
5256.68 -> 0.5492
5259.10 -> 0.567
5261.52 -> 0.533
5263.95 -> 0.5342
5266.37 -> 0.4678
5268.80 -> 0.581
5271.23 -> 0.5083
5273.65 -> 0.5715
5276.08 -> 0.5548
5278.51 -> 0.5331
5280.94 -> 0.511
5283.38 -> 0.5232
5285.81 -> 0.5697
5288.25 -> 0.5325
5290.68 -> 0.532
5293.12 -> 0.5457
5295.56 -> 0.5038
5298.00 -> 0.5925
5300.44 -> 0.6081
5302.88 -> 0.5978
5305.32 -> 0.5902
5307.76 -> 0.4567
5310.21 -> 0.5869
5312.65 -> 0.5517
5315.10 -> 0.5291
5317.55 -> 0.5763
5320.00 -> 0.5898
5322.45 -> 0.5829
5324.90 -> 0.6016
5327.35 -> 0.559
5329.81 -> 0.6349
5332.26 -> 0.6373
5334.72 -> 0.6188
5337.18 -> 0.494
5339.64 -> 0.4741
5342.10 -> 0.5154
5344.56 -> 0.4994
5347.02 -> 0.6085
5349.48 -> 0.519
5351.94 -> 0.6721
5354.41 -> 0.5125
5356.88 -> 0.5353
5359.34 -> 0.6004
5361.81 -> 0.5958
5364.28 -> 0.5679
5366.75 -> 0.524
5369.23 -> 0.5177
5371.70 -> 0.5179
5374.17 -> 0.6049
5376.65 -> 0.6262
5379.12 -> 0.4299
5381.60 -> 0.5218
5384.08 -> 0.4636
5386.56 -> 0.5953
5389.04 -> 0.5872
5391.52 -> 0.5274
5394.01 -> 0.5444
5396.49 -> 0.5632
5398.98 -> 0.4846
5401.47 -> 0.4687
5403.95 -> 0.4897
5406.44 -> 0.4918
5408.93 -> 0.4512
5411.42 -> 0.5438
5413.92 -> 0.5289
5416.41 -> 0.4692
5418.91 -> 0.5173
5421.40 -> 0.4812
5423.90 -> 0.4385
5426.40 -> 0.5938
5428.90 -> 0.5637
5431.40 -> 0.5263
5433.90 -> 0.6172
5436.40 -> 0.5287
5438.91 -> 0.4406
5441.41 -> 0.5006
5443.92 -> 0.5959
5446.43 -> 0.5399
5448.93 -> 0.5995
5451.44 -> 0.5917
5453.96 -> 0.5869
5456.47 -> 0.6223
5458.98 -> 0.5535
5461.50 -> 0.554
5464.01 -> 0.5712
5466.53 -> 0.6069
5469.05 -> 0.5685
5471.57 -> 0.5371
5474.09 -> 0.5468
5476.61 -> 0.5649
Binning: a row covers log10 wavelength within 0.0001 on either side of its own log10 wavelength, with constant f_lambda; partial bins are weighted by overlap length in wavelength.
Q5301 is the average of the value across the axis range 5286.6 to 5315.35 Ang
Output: 0.553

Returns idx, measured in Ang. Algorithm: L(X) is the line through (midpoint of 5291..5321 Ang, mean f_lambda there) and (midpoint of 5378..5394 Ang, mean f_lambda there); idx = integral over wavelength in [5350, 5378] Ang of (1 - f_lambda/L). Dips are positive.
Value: -1.9 Ang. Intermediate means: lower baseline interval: 0.56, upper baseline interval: 0.523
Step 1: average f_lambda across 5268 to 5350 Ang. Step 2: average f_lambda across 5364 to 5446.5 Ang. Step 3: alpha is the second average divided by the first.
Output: 0.94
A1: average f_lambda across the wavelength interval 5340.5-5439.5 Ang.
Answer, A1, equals 0.532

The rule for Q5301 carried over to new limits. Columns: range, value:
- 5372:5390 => 0.545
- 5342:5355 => 0.56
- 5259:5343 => 0.553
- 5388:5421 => 0.512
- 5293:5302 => 0.566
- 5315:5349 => 0.566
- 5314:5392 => 0.558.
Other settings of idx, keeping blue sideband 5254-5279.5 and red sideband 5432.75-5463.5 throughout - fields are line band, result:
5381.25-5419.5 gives 2.7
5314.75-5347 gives -1.1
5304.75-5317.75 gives 0.0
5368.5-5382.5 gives 0.4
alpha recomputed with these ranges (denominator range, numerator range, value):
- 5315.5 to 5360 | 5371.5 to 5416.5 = 0.92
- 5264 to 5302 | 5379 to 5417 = 0.95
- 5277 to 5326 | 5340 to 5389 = 0.99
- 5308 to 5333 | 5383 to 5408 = 0.90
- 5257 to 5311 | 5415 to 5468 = 1.00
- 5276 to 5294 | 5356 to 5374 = 1.03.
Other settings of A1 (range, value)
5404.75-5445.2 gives 0.518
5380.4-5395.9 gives 0.541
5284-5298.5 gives 0.543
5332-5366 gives 0.558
